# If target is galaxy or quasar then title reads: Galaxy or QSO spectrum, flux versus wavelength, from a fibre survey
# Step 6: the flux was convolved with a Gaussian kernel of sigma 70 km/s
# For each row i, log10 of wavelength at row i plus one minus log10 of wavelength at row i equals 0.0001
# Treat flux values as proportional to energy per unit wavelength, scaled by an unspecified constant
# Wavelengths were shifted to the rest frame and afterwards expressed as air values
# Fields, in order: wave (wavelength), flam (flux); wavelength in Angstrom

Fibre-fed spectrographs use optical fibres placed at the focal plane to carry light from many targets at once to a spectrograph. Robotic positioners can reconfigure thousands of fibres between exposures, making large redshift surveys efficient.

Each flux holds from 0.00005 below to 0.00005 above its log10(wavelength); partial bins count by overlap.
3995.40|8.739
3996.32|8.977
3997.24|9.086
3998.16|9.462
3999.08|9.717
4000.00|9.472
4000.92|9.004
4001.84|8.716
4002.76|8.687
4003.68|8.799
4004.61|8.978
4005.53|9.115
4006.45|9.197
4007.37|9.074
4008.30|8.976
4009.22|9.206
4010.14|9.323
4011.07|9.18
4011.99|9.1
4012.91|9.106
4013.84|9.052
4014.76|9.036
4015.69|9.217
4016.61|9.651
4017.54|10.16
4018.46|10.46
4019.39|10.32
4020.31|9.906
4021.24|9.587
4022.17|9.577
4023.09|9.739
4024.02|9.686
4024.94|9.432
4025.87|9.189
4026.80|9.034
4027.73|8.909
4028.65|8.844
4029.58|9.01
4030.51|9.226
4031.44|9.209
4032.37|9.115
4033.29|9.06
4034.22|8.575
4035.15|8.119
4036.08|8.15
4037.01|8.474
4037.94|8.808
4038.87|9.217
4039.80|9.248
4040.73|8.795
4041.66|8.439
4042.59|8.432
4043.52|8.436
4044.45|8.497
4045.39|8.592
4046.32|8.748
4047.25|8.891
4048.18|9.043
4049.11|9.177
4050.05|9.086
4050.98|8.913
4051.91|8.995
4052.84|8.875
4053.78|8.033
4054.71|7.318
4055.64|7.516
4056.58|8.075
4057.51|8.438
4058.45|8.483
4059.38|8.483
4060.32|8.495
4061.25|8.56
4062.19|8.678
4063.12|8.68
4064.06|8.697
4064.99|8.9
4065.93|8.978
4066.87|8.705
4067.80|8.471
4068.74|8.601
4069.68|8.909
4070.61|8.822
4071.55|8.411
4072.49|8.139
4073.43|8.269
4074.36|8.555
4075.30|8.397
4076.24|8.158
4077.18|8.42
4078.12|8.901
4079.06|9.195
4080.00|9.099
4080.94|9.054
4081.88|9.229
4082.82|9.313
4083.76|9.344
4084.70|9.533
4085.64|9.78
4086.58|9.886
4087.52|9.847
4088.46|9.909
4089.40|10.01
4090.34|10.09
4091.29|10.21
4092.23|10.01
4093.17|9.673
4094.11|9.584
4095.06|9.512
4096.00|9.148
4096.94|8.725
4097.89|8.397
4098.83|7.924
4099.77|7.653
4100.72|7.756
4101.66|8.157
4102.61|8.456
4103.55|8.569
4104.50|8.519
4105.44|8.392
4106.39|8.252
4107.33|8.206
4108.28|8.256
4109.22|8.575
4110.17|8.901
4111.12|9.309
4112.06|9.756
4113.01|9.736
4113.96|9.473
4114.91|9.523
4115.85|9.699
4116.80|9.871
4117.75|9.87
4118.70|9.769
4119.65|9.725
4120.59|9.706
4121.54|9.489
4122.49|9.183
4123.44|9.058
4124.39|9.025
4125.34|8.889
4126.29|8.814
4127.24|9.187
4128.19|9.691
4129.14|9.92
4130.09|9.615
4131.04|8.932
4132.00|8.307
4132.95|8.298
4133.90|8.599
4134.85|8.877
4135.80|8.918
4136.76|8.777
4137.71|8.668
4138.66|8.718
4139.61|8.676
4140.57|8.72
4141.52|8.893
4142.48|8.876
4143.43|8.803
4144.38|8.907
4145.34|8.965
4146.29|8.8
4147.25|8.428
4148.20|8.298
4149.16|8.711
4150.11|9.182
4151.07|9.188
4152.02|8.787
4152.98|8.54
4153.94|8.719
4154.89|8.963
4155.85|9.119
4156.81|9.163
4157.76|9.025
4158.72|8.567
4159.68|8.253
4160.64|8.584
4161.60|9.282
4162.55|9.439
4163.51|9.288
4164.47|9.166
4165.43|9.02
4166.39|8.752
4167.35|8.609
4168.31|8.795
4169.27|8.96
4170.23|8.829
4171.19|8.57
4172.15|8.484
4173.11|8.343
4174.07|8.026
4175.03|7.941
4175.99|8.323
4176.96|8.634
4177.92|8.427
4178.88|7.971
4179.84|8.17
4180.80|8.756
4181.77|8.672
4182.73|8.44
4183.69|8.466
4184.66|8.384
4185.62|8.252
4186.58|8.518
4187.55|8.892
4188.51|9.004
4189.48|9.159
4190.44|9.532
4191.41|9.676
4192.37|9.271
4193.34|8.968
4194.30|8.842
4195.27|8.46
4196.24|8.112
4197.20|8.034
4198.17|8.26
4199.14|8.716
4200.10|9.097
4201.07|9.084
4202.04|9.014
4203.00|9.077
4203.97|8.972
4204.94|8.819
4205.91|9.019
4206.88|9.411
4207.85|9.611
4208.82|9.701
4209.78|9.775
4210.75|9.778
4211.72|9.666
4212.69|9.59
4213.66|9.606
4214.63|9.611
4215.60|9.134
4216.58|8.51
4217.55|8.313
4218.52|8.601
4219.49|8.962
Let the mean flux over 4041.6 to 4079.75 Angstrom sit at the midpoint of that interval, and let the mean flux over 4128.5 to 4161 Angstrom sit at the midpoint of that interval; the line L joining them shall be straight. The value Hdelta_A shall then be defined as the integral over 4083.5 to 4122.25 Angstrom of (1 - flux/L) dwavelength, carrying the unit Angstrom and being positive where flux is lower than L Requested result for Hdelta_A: -2.2 Angstrom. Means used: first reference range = 8.57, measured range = 9.2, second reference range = 8.82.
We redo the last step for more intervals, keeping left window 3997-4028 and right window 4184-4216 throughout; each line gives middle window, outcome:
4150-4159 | 0.2 Angstrom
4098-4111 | 1.3 Angstrom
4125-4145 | 0.5 Angstrom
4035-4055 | 1.3 Angstrom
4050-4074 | 1.9 Angstrom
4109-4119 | -0.4 Angstrom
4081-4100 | -0.4 Angstrom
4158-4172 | 0.4 Angstrom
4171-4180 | 0.8 Angstrom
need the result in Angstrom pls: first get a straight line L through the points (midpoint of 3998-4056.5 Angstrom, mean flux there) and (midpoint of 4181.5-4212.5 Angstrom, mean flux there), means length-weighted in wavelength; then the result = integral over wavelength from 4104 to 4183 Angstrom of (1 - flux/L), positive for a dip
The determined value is 0.9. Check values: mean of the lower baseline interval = 9.02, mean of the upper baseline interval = 8.97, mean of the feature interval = 8.89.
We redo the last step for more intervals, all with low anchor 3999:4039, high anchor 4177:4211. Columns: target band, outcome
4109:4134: -0.9 Angstrom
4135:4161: 0.5 Angstrom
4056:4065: 0.6 Angstrom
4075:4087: 0.0 Angstrom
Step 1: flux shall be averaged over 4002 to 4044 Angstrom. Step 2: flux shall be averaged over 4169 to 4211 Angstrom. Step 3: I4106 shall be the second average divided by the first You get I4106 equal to 0.96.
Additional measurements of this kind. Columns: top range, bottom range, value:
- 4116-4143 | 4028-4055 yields 1.04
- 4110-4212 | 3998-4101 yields 1.00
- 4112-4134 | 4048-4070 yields 1.09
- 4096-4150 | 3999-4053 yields 0.98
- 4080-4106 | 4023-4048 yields 1.03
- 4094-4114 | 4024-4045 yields 0.98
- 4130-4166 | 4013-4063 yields 0.99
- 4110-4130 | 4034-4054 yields 1.09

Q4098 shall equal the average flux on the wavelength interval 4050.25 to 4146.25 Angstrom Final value 8.93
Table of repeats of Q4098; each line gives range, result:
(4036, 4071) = 8.63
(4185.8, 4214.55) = 9.09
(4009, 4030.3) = 9.42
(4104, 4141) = 9.07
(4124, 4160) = 8.87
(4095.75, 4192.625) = 8.84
